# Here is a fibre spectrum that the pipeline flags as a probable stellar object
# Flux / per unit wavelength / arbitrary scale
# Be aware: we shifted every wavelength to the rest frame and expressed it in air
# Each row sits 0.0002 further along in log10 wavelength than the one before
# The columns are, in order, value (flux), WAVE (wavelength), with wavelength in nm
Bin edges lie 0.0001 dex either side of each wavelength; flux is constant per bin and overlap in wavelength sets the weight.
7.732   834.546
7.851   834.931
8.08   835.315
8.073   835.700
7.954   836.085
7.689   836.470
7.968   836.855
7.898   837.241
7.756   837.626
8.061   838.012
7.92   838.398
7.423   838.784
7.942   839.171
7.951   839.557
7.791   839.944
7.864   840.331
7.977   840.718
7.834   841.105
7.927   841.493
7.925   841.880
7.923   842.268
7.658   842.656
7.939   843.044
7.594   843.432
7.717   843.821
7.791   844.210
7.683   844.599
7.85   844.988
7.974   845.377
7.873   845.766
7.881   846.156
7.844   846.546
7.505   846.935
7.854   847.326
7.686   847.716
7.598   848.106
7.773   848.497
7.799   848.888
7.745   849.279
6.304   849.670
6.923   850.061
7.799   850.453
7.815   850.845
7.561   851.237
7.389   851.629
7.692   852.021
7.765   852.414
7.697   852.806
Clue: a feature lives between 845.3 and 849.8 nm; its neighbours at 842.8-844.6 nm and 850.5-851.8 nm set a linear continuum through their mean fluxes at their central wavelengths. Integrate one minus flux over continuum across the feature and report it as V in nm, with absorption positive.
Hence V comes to 0.01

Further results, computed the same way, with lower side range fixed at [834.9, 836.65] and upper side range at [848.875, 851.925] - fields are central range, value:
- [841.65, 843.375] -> -0.033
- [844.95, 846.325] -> -0.058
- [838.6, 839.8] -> 0.006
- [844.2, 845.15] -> -0.019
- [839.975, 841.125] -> -0.018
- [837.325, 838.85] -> 0.005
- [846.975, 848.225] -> -0.031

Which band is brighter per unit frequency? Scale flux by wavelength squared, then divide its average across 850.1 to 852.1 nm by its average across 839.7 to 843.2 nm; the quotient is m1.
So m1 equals 0.99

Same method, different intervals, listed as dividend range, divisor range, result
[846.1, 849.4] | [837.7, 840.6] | 1.01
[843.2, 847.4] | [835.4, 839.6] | 1.01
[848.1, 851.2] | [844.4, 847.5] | 0.96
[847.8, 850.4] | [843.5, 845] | 0.97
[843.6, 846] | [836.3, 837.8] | 1.02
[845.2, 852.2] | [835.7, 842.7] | 0.99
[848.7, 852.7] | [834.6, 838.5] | 0.98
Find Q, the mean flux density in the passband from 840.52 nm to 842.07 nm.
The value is 7.92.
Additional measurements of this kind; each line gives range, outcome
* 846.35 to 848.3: 7.7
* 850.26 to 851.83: 7.64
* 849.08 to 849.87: 7.03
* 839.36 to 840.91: 7.9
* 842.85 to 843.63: 7.77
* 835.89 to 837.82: 7.85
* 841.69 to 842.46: 7.92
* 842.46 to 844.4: 7.74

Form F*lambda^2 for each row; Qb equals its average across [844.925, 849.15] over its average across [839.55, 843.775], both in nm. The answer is 1.01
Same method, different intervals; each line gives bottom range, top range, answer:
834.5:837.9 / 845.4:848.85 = 1.01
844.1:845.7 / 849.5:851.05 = 0.93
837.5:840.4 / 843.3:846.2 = 1.01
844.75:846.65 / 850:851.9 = 0.97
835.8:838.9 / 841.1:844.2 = 1.01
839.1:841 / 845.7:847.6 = 1.00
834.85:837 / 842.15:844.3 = 0.99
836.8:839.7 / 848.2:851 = 0.97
